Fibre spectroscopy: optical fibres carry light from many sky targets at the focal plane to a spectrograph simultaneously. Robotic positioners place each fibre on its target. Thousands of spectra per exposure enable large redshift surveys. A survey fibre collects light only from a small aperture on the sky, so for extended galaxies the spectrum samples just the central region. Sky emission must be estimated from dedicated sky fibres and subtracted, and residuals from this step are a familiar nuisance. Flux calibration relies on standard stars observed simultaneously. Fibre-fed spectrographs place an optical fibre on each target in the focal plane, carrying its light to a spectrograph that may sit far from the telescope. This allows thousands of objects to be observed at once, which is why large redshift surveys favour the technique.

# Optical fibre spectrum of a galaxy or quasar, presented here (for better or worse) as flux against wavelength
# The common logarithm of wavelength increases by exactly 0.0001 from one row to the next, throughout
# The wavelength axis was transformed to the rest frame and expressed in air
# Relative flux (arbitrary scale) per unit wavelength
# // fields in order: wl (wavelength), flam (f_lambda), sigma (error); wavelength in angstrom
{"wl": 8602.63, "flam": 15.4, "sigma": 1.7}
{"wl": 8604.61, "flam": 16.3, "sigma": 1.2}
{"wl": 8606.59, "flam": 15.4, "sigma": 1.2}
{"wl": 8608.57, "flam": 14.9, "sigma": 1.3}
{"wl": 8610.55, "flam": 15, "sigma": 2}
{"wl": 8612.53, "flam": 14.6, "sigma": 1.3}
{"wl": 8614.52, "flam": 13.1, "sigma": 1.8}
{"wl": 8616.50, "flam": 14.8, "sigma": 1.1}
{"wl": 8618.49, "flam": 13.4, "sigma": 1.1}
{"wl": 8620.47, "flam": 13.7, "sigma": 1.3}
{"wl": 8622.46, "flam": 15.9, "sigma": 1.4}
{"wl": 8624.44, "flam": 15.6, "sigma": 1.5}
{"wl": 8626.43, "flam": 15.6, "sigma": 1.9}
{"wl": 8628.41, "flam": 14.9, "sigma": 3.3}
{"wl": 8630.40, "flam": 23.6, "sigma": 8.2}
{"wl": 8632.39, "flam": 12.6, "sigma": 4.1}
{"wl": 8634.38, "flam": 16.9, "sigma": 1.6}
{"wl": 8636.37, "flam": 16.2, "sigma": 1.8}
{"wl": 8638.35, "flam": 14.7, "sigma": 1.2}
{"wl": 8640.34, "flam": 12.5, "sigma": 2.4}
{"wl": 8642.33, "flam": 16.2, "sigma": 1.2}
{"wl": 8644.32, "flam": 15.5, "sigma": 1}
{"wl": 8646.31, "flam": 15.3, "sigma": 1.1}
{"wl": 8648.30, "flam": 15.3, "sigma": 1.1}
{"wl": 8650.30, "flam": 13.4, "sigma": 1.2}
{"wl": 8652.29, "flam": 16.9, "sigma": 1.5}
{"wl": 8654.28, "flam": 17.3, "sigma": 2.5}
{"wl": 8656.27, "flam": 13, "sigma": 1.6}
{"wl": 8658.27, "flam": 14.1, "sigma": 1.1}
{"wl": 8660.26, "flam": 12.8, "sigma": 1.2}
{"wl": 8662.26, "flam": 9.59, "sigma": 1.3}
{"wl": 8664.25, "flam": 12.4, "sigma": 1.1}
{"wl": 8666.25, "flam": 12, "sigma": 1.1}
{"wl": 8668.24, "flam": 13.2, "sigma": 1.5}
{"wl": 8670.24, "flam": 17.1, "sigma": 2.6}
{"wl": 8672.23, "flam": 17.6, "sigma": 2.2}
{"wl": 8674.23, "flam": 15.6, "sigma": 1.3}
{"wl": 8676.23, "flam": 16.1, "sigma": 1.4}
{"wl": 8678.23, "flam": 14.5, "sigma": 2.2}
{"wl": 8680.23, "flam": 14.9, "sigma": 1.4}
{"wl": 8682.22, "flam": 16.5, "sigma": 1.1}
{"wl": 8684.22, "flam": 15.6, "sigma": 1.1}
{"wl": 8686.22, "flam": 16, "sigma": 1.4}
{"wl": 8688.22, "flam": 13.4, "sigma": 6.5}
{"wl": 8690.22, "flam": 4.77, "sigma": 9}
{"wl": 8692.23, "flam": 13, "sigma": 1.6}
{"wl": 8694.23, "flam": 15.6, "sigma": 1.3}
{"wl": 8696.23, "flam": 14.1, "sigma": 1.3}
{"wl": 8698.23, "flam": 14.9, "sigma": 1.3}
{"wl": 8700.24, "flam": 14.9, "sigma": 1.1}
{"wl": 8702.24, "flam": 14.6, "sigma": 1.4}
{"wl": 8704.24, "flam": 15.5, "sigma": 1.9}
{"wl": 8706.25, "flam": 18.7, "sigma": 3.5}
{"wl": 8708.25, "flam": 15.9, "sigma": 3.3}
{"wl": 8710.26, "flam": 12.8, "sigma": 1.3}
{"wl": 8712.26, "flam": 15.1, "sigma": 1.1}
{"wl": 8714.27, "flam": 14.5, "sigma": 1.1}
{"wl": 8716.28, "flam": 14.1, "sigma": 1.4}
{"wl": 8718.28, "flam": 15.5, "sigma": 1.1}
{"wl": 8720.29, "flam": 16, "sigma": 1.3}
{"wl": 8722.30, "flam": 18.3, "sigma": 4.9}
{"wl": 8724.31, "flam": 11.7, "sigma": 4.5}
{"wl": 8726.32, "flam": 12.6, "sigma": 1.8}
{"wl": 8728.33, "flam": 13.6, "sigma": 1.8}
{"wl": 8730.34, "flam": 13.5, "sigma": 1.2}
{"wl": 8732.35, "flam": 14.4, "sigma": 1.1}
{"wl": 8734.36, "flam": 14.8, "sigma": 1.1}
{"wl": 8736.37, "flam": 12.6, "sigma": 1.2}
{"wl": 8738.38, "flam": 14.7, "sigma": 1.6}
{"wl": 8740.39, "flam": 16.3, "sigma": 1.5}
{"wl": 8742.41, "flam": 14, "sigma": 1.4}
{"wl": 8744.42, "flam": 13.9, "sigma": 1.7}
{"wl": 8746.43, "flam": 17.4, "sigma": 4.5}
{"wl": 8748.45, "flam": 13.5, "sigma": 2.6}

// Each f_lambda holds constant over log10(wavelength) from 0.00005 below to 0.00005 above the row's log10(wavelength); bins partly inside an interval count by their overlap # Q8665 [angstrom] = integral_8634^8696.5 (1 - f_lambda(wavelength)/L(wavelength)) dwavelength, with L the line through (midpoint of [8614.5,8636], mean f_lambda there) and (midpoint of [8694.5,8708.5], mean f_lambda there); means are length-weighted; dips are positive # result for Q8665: 4.5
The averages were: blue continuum 15.6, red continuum 15.5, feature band 14.4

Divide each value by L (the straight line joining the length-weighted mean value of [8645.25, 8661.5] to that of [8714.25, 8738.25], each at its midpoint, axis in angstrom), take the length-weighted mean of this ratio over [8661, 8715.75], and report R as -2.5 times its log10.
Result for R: 0.01 mag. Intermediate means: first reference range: 14.7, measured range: 14.4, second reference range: 14.3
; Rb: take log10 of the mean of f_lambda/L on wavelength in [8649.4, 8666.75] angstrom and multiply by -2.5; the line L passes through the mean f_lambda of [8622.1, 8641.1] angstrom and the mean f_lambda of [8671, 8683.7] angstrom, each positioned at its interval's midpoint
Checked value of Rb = 0.174 mag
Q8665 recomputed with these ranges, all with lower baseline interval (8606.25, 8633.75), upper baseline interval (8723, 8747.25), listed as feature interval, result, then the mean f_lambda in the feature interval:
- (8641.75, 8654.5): -0.52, 15.6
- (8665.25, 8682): -0.52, 15.2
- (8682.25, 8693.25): 1.28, 12.9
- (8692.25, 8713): -0.93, 15.1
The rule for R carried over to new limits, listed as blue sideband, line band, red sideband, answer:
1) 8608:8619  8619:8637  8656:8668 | -0.171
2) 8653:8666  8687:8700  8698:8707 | 0.186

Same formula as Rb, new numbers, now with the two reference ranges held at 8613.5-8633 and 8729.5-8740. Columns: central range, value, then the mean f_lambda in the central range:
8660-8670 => 0.21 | 12.3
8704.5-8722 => -0.08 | 15.4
